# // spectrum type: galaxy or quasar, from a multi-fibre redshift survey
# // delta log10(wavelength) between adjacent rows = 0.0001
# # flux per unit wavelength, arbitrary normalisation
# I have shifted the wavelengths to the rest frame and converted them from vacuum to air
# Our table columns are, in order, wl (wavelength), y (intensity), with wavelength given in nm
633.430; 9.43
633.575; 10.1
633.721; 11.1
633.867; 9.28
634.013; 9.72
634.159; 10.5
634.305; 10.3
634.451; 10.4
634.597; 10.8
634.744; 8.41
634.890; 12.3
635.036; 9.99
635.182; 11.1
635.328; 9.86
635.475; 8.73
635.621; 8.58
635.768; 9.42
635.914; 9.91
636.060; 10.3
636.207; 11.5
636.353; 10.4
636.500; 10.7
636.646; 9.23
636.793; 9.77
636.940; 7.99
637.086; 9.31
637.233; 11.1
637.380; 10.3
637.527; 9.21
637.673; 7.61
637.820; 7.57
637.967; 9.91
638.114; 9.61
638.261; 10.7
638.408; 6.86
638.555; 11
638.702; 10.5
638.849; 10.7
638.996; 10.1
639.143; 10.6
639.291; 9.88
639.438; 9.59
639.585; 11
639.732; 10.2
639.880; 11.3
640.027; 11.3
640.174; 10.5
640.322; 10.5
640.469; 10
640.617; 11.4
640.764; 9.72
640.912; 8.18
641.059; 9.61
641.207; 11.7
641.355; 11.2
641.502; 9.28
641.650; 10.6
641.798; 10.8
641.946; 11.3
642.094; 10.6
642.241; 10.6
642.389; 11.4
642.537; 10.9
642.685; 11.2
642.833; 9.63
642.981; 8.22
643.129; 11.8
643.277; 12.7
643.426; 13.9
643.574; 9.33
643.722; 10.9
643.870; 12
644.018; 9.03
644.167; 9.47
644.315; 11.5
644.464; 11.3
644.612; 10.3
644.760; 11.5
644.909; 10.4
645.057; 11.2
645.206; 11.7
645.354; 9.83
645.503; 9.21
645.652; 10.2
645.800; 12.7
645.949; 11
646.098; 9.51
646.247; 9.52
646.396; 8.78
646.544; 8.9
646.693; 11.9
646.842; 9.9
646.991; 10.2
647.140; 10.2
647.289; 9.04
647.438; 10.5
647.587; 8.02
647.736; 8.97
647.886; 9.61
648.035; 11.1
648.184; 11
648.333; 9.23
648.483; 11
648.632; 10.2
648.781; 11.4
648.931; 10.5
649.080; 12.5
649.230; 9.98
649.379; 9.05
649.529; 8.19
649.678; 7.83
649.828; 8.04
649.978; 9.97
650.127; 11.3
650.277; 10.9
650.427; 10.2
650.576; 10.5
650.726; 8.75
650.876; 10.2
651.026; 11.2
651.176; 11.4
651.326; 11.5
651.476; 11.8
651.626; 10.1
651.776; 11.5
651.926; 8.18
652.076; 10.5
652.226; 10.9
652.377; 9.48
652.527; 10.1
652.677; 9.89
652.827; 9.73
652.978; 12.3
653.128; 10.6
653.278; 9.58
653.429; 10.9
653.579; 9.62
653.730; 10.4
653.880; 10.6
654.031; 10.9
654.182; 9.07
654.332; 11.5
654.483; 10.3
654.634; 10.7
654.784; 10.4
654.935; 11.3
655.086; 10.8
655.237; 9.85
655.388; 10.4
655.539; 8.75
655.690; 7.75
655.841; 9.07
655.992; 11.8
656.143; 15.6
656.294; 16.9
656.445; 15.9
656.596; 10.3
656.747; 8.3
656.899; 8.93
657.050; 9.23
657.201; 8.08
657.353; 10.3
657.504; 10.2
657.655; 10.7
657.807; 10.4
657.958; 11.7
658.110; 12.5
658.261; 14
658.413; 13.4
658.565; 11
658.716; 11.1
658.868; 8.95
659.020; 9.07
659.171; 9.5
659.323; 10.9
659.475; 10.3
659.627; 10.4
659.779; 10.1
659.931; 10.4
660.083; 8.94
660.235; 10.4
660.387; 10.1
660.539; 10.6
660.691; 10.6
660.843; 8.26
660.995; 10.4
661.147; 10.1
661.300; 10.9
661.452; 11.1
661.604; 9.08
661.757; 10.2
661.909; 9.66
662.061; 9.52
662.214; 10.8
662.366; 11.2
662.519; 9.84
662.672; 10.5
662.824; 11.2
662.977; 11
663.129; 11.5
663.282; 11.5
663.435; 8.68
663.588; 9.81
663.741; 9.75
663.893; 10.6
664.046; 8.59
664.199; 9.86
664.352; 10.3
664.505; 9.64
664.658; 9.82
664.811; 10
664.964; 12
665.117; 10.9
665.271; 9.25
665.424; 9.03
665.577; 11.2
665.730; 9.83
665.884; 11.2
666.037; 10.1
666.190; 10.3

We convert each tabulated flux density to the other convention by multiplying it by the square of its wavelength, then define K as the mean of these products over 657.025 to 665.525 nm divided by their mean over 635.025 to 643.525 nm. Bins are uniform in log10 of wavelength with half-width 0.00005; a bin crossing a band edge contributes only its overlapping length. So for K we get 1.08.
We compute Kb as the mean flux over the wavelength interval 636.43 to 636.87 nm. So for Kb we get 9.88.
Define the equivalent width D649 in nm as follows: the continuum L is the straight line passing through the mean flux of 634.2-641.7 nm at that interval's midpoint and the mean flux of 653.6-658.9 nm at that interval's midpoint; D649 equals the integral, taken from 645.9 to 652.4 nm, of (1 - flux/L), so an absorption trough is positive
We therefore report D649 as 0.28 nm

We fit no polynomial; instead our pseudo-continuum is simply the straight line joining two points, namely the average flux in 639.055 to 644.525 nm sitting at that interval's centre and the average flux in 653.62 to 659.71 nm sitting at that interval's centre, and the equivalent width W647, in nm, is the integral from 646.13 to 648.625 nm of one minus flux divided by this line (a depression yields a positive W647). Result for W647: 0.19 nm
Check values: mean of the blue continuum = 10.6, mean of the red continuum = 10.8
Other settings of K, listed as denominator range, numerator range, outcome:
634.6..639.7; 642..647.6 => 1.10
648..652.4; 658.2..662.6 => 1.04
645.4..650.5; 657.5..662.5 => 1.09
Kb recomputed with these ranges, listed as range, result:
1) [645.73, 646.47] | 10.3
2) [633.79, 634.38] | 9.96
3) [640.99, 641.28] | 10.7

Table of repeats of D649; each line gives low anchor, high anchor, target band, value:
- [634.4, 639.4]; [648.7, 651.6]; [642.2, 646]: -0.29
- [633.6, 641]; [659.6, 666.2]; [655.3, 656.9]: -0.19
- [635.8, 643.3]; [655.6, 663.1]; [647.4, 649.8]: 0.11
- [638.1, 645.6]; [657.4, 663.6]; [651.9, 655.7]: 0.10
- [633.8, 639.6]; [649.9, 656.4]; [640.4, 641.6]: -0.01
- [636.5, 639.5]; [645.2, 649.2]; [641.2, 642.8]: -0.15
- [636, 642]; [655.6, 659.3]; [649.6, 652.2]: 0.11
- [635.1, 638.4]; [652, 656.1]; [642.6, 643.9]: -0.15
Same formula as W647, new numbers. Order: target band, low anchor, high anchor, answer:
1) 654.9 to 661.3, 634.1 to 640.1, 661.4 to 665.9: -0.30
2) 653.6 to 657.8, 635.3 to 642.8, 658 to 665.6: -0.15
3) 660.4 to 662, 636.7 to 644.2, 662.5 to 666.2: 0.03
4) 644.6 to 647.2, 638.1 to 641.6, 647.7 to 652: -0.04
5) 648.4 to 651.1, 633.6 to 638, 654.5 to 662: 0.06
